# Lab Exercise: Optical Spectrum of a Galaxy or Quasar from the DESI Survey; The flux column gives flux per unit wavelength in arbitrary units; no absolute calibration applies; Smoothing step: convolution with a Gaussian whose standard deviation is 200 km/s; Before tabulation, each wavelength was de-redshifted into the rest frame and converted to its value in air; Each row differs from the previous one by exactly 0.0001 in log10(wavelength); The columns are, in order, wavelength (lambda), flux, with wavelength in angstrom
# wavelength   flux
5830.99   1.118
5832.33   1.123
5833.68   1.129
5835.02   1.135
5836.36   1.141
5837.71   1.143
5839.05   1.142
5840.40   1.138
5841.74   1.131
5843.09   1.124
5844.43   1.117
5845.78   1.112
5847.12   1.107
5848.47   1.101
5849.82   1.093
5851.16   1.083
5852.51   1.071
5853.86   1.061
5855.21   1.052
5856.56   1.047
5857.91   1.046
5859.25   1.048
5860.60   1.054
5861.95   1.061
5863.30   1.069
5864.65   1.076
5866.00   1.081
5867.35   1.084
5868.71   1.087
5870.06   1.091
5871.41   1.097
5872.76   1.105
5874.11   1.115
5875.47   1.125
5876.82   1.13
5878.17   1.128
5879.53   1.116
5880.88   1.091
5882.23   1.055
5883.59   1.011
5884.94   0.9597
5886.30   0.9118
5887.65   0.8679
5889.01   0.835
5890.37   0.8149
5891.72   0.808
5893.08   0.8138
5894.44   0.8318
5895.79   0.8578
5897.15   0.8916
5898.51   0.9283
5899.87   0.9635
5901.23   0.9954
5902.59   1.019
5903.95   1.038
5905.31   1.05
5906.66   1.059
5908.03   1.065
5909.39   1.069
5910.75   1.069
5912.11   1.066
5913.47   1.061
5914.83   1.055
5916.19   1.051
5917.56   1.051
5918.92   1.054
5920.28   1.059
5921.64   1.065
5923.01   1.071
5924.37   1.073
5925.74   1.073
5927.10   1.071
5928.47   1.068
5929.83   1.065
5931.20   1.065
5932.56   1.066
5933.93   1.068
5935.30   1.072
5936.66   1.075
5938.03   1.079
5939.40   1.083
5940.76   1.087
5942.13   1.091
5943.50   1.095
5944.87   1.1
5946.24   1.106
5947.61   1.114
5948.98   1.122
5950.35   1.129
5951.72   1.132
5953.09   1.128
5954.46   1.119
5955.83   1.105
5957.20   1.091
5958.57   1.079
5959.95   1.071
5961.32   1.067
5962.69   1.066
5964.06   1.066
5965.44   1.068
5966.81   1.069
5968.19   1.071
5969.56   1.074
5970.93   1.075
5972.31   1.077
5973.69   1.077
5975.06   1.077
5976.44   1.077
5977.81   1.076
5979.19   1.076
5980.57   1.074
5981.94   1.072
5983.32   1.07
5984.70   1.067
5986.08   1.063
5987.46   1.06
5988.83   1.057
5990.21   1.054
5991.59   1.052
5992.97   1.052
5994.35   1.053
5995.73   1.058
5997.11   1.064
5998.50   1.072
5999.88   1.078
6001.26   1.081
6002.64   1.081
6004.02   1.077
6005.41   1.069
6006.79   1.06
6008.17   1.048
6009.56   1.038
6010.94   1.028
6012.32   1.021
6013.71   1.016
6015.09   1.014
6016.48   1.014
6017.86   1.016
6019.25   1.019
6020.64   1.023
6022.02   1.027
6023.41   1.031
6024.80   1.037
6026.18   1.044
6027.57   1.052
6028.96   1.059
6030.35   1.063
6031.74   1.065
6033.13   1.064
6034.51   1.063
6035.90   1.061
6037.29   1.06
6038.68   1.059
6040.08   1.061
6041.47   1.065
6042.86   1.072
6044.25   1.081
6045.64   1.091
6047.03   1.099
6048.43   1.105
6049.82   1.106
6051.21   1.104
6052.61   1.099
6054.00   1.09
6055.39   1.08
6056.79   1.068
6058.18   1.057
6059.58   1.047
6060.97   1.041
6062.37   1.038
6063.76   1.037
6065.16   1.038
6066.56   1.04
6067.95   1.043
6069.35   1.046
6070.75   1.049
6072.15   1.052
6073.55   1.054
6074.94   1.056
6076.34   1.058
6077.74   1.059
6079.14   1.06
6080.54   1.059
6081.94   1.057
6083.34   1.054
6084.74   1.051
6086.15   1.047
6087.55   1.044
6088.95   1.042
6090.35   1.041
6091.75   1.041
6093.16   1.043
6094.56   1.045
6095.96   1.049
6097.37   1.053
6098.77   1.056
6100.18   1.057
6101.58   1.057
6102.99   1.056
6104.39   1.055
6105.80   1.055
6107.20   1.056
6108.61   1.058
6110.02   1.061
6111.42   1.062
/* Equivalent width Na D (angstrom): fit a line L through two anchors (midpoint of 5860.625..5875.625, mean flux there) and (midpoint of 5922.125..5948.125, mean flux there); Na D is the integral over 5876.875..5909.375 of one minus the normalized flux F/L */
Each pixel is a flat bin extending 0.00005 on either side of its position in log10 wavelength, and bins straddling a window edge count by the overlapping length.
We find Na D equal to 3.5 angstrom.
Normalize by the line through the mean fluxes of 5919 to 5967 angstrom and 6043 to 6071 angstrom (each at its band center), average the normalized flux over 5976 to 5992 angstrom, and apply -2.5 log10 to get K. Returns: 0.01 mag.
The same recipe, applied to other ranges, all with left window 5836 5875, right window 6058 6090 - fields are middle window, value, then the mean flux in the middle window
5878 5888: 0.072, 1.02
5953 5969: -0.011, 1.08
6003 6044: 0.013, 1.05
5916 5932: 0.014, 1.06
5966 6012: 0.000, 1.07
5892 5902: 0.208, 0.894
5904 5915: 0.020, 1.06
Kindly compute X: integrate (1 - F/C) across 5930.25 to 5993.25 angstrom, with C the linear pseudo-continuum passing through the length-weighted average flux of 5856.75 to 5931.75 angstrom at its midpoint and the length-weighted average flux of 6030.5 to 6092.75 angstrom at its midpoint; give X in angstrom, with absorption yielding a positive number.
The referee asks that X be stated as -2.4 angstrom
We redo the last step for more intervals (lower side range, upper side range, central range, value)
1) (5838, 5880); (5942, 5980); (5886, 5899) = 2.8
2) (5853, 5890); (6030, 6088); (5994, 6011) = -0.1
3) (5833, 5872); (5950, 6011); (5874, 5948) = 3.8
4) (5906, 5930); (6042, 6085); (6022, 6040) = 0.2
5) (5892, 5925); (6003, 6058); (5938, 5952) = -1.1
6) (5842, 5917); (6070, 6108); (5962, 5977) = -0.5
